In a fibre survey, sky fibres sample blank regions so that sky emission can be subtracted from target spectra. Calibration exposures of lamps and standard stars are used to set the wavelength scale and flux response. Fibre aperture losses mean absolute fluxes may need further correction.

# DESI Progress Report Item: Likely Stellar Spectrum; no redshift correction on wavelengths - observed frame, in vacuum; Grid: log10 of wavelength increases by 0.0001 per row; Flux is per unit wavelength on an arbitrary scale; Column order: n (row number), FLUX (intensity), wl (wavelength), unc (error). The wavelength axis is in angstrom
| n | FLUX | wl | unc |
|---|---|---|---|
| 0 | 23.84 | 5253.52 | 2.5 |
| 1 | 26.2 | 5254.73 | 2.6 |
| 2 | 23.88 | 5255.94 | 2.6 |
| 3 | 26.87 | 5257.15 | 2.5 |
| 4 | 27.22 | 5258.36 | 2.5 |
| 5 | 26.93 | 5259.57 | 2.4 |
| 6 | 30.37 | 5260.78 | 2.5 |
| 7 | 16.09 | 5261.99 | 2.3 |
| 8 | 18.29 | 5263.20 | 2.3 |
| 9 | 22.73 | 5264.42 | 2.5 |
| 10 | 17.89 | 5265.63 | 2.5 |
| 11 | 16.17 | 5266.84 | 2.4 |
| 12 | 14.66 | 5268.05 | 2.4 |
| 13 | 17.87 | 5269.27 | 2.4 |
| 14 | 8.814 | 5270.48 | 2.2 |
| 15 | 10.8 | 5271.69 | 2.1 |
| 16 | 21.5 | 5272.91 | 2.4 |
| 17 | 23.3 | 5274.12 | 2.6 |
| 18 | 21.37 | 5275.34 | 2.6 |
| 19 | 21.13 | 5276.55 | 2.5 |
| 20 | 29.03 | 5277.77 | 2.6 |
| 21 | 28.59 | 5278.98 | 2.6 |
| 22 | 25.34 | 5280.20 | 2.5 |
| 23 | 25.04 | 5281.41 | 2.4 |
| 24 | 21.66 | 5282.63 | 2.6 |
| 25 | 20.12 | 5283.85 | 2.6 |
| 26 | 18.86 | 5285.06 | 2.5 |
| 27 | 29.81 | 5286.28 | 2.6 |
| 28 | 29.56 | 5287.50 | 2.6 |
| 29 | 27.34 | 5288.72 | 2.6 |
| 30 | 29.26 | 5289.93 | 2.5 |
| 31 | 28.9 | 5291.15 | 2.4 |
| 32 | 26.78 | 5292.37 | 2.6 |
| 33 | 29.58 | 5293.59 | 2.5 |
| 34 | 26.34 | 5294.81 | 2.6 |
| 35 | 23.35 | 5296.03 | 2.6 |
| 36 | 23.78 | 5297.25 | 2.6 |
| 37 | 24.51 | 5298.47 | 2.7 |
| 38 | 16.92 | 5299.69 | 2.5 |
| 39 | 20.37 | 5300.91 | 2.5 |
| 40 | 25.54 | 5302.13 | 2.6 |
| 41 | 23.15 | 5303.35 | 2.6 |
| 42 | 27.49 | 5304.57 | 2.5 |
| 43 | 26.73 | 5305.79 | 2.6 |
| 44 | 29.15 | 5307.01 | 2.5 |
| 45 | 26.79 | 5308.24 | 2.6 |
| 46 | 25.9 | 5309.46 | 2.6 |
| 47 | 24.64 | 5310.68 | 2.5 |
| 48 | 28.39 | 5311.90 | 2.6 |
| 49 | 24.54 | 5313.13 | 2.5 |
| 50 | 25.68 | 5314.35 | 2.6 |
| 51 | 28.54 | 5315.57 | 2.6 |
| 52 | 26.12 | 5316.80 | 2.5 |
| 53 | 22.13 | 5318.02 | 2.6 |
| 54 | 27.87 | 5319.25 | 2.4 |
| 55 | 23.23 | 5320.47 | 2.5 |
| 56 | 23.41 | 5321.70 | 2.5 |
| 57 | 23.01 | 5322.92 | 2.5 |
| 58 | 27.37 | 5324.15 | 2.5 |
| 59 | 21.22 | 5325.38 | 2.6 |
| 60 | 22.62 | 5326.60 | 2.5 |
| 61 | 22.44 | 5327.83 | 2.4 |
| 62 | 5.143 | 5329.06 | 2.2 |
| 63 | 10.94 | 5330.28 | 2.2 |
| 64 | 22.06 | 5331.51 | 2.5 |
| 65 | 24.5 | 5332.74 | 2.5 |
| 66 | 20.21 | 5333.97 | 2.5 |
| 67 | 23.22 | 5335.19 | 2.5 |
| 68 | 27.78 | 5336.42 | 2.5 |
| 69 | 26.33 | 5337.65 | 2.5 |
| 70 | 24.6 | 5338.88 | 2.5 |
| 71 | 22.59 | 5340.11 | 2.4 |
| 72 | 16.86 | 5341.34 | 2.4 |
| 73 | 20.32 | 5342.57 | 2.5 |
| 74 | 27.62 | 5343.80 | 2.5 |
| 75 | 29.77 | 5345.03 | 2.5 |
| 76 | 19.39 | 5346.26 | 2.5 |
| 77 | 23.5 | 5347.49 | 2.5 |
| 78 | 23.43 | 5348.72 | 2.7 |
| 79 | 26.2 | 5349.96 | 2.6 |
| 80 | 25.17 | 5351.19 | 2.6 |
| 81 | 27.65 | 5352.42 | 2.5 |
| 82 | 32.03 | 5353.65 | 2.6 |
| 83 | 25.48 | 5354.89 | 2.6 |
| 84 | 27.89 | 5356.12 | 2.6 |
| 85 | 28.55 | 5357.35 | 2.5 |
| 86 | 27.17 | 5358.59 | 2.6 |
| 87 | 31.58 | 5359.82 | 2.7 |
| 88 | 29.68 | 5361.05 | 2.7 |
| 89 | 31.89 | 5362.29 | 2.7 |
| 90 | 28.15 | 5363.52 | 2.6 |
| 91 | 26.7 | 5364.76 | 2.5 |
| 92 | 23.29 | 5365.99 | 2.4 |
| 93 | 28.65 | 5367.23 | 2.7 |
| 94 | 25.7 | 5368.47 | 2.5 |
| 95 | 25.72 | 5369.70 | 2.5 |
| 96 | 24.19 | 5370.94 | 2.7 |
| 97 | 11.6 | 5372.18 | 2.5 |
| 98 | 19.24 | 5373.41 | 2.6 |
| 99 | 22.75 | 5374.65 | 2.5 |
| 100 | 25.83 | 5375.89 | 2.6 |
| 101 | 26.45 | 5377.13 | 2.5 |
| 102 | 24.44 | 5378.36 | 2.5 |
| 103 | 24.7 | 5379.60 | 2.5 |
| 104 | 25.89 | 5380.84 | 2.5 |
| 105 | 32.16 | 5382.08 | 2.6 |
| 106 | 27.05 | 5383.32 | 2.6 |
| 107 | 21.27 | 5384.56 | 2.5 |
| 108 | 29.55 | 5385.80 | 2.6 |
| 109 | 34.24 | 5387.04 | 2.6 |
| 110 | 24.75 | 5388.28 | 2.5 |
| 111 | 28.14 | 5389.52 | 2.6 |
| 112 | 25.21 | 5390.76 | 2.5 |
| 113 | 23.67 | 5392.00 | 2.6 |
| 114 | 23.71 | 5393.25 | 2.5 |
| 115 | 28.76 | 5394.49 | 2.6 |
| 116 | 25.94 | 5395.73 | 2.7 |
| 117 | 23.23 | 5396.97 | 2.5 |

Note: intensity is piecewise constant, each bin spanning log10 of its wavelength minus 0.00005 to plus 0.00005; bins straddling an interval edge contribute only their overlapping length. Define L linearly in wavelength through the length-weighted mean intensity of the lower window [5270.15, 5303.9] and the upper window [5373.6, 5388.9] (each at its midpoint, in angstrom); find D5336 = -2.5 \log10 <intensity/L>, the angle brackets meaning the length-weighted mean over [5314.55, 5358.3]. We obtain 0.06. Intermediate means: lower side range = 23.7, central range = 23.7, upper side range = 26.4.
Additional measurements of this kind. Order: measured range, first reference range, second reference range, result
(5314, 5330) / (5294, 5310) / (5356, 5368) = 0.141 mag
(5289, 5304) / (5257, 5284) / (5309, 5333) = -0.130 mag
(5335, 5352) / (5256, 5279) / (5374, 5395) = 0.015 mag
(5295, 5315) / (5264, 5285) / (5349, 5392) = -0.120 mag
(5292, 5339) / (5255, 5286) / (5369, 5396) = -0.042 mag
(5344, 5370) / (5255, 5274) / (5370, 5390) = -0.123 mag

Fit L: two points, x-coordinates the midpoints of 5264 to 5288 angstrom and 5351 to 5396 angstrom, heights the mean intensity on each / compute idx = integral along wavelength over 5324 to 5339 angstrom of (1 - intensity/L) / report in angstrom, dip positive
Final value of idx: 1.9 angstrom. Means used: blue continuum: 21.2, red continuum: 26.4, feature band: 21.1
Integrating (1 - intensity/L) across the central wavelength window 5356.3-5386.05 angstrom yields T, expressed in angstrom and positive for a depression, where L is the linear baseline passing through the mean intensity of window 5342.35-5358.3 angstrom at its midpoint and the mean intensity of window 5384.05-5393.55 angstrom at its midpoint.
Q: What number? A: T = 0.42 angstrom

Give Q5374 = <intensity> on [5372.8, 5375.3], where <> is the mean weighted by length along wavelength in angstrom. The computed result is 21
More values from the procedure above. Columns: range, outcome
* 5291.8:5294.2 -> 28.2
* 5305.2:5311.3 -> 26.7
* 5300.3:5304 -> 23.1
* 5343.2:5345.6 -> 28.7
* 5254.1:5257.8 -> 25.7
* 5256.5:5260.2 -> 27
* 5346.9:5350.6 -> 24.4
